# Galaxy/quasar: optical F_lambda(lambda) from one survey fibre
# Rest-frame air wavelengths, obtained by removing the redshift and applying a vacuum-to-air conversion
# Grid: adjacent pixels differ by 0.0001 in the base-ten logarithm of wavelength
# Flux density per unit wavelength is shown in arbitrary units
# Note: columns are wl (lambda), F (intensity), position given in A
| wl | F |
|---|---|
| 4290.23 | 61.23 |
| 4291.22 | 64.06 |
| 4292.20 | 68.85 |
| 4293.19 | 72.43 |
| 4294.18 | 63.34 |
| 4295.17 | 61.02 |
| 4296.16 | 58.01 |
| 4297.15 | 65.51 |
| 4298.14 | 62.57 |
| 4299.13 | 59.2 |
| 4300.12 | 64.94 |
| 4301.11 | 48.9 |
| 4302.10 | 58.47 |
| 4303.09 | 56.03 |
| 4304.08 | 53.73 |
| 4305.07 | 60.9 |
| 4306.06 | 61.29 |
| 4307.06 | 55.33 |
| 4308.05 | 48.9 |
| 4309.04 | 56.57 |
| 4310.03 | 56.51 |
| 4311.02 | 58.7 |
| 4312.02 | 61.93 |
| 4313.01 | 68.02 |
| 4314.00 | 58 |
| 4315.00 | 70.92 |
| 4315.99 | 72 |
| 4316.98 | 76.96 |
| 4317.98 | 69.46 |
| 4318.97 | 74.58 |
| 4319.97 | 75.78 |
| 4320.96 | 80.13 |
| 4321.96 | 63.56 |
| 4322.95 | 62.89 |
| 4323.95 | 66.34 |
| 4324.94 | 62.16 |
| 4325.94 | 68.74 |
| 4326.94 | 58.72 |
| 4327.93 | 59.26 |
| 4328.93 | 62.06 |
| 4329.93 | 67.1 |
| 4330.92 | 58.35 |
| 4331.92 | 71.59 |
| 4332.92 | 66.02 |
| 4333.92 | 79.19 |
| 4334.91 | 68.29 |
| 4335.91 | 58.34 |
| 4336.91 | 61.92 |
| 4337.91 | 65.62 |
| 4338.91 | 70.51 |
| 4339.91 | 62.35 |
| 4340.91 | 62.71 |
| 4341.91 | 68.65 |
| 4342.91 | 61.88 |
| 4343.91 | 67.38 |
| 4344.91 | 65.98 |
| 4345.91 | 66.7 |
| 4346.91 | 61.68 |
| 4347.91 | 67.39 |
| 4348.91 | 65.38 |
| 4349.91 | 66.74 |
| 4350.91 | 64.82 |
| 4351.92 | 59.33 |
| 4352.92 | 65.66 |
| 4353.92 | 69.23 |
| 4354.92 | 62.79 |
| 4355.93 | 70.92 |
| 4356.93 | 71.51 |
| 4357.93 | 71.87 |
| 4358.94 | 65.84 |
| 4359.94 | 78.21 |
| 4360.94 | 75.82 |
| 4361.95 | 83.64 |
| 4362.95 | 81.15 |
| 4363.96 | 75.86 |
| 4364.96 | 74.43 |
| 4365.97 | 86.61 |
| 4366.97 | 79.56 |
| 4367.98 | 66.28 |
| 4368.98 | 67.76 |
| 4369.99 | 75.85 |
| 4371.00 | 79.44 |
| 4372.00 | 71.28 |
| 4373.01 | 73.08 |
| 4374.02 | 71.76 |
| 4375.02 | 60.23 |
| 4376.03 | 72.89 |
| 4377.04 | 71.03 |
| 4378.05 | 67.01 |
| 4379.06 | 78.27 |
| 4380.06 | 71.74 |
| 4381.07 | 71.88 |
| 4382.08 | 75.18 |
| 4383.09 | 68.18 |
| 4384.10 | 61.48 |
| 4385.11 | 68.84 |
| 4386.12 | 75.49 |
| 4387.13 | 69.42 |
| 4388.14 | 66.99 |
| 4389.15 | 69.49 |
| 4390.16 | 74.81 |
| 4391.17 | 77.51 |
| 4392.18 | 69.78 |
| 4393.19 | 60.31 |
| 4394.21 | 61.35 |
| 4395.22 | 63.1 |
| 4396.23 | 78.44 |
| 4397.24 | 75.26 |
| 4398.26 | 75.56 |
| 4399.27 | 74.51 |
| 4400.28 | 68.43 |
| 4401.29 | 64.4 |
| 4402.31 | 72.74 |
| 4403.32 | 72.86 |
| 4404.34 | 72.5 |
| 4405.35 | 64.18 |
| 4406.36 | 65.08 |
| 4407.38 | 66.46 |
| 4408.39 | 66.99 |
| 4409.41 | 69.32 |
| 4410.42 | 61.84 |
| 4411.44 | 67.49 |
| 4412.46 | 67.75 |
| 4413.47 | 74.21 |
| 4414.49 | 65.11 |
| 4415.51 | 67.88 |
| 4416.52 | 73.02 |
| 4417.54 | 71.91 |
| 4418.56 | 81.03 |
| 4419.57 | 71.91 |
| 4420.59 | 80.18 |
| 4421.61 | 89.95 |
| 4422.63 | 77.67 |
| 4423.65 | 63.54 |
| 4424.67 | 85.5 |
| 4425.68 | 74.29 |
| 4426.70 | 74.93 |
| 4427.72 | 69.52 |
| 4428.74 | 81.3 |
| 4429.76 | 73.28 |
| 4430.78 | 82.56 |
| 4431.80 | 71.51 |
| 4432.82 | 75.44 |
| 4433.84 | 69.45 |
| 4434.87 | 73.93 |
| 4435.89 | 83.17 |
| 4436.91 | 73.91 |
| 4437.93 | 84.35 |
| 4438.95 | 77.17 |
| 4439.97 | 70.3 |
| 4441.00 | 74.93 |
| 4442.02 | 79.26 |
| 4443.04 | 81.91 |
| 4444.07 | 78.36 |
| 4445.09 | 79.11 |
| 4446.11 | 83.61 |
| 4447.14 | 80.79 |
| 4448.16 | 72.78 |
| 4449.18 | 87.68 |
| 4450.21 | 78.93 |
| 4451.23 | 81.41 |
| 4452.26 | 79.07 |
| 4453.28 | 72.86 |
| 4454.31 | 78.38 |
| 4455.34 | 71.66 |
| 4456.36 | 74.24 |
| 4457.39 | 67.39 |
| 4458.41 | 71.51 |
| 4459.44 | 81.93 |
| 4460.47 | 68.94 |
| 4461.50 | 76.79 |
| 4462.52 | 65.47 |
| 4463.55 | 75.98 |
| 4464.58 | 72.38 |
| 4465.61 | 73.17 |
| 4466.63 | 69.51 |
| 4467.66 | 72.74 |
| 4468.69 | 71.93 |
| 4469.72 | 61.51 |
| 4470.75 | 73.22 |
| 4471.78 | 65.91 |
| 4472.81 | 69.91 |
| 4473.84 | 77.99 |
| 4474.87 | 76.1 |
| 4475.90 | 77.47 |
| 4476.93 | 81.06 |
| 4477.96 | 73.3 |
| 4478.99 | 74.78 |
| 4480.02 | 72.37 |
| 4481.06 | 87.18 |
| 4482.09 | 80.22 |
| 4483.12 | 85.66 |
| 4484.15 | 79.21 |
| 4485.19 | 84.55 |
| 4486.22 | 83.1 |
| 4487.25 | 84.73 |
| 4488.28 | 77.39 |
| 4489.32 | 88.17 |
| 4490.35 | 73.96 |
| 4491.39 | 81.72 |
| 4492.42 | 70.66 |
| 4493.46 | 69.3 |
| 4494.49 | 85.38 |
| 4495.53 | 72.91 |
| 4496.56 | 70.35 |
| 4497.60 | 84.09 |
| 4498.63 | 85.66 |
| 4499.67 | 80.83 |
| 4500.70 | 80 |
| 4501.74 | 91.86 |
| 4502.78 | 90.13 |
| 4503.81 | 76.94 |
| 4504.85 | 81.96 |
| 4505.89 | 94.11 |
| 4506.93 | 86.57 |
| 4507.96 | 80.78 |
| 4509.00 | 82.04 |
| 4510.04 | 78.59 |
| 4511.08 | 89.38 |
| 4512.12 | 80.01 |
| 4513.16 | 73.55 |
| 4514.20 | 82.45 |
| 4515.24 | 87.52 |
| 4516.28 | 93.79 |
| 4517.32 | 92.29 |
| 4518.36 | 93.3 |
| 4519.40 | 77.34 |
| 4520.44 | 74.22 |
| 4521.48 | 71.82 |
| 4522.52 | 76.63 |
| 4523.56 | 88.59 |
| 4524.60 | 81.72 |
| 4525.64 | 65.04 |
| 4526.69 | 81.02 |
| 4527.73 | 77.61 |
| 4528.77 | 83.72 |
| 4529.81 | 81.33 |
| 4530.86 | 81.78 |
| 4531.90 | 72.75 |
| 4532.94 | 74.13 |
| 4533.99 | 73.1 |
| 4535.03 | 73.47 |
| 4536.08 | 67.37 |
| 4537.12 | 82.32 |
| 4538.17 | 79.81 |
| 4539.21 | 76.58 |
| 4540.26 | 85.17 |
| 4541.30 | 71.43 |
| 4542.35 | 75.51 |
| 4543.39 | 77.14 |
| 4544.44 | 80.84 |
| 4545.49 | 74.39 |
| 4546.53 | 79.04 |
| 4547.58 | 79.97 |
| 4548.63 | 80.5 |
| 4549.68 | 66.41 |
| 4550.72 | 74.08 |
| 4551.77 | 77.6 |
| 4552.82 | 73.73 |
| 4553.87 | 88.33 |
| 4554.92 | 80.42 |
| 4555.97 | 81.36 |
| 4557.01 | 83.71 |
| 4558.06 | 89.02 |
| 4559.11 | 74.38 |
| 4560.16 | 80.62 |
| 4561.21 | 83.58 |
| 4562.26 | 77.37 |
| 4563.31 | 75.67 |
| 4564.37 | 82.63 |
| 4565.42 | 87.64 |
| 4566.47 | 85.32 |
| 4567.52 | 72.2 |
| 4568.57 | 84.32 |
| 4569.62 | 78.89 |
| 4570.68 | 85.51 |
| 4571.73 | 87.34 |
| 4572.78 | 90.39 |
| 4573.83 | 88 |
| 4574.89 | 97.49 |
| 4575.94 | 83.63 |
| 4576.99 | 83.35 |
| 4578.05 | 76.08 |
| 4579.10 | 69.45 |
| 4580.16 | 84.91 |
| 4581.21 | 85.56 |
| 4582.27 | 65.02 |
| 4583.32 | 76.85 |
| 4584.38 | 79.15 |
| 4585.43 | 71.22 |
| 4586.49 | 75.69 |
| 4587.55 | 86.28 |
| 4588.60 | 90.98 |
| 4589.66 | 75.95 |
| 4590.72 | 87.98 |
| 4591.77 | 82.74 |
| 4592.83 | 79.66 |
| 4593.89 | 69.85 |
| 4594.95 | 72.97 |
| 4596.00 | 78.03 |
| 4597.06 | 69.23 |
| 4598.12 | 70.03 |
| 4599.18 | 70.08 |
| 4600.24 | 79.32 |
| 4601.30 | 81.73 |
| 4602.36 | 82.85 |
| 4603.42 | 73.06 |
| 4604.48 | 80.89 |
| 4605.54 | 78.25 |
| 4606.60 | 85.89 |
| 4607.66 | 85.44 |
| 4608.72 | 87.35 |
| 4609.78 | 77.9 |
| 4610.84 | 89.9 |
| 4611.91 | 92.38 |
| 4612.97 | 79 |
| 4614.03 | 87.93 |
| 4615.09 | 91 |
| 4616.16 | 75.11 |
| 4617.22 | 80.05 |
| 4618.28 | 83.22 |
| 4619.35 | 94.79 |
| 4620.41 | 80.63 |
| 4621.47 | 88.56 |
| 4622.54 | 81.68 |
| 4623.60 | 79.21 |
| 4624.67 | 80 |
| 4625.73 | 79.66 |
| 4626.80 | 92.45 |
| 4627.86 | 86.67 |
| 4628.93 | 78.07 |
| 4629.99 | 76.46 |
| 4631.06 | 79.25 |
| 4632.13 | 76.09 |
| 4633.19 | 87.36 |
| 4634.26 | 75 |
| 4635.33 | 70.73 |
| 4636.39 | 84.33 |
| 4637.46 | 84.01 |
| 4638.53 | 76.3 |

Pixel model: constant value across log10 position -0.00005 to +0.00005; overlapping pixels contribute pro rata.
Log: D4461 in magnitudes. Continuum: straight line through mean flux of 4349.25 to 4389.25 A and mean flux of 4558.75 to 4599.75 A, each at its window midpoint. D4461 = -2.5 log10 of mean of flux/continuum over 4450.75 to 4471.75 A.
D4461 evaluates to 0.03 mag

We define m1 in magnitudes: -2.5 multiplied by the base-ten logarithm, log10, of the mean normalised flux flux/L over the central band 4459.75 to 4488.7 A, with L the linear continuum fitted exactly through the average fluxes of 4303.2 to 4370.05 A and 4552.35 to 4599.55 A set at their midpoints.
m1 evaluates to -0.01 mag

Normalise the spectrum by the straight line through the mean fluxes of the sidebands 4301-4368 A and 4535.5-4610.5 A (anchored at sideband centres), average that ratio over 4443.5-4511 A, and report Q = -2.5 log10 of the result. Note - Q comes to -0.05 mag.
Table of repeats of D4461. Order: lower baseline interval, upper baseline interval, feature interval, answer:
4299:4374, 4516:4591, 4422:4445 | -0.05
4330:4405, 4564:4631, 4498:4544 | -0.04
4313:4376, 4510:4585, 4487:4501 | -0.02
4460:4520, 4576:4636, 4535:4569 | 0.01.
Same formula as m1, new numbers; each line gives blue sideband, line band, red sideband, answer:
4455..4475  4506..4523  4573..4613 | -0.11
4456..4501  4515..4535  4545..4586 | -0.02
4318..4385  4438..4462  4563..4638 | -0.05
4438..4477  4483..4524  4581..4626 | -0.07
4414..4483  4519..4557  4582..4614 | 0.01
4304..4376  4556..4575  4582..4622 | -0.06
